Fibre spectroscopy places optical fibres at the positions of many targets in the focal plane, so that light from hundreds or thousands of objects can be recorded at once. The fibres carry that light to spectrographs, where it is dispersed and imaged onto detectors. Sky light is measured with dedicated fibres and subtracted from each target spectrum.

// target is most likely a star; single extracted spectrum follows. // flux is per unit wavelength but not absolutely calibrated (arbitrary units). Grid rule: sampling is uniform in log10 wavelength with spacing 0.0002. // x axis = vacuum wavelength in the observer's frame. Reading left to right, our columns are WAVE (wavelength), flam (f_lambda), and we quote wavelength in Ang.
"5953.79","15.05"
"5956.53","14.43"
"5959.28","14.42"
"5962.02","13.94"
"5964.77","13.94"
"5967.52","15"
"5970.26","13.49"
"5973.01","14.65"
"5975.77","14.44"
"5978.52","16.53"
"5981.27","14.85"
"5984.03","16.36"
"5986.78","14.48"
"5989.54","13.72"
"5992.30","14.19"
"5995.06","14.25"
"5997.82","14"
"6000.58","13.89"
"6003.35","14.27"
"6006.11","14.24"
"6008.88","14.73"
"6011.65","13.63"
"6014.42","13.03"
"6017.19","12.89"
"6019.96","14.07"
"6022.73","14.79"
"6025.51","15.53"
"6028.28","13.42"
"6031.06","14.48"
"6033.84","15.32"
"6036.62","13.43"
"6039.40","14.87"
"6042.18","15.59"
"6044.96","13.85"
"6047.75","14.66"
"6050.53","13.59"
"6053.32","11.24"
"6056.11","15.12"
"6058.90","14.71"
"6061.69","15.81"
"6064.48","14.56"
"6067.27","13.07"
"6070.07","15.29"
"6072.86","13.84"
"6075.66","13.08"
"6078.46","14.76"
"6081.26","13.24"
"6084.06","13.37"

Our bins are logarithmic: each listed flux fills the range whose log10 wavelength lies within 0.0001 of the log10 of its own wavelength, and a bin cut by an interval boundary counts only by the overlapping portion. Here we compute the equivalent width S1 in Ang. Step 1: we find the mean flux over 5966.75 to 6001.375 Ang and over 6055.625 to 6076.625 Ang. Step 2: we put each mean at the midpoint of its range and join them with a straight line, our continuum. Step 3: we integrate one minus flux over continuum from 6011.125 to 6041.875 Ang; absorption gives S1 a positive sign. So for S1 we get 0.7 Ang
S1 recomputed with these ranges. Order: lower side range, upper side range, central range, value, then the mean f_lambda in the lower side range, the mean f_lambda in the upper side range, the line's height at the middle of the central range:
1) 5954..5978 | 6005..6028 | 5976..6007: -0.8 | 14.4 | 14.1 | 14.2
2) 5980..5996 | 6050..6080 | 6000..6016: 0.6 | 14.6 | 14.1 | 14.5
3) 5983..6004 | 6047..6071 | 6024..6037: -0.2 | 14.4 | 14.2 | 14.3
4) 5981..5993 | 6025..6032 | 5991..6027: 1.0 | 14.7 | 14.3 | 14.5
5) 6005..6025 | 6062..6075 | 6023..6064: -0.8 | 14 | 14.3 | 14.1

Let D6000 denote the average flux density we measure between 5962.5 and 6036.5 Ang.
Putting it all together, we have 14.4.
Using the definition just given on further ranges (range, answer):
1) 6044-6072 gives 14.2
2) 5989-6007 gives 14.1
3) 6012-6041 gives 14.2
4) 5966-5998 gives 14.7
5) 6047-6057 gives 13.5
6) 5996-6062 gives 14.2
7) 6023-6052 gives 14.5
